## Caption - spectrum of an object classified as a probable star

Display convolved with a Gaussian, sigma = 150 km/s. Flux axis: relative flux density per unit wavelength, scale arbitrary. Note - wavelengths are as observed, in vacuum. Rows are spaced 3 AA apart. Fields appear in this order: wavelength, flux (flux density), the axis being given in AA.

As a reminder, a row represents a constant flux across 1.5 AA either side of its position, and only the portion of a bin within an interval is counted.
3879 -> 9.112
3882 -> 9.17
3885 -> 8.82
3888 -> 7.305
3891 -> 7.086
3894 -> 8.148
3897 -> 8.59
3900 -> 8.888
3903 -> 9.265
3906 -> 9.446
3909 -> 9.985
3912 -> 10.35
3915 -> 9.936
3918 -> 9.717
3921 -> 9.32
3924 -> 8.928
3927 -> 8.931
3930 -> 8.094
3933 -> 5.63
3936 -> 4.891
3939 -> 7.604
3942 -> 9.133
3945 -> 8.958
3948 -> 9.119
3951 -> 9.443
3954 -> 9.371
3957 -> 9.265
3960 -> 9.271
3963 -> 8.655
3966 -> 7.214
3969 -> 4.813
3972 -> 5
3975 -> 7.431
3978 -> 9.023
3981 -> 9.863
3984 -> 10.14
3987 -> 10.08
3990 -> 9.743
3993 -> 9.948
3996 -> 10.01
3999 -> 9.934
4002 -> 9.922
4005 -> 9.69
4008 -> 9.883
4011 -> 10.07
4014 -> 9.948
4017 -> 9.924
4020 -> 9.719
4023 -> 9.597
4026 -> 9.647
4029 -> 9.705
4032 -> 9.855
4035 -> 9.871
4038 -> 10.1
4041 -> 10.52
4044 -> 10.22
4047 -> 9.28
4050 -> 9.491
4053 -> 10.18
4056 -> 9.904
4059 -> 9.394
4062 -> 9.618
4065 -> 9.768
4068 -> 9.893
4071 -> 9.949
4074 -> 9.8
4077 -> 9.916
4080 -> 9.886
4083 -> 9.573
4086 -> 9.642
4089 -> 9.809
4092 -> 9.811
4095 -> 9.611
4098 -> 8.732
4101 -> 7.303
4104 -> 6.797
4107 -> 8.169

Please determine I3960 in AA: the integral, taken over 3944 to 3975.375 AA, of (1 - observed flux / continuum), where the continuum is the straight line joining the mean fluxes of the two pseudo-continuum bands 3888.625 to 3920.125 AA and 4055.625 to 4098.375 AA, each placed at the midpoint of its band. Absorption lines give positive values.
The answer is 4.1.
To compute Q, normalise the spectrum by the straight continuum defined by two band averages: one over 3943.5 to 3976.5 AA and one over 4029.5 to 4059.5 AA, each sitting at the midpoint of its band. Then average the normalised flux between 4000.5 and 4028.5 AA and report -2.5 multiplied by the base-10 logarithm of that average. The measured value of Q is -0.07 mag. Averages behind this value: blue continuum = 8.05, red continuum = 9.89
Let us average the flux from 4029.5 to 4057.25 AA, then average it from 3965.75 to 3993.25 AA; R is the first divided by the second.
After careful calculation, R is 1.2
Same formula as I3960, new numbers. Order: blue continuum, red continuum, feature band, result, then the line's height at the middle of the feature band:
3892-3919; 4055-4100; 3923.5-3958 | 4.2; 9.39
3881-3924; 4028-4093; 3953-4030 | 2.7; 9.47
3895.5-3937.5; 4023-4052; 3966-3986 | 3.3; 9.27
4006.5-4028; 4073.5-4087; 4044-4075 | 0.1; 9.78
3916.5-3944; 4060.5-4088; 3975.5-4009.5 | -3.8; 8.8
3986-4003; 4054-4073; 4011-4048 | -0.1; 9.85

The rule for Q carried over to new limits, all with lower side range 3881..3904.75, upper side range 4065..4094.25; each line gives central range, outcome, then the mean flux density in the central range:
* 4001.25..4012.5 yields -0.072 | 9.89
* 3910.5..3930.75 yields -0.092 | 9.37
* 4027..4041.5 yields -0.056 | 9.96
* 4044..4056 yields -0.019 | 9.75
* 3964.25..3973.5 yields 0.482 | 5.76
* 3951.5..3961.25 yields -0.052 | 9.32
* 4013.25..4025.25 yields -0.049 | 9.78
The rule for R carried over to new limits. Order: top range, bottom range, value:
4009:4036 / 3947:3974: 1.23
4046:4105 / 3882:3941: 1.11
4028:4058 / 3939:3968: 1.13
